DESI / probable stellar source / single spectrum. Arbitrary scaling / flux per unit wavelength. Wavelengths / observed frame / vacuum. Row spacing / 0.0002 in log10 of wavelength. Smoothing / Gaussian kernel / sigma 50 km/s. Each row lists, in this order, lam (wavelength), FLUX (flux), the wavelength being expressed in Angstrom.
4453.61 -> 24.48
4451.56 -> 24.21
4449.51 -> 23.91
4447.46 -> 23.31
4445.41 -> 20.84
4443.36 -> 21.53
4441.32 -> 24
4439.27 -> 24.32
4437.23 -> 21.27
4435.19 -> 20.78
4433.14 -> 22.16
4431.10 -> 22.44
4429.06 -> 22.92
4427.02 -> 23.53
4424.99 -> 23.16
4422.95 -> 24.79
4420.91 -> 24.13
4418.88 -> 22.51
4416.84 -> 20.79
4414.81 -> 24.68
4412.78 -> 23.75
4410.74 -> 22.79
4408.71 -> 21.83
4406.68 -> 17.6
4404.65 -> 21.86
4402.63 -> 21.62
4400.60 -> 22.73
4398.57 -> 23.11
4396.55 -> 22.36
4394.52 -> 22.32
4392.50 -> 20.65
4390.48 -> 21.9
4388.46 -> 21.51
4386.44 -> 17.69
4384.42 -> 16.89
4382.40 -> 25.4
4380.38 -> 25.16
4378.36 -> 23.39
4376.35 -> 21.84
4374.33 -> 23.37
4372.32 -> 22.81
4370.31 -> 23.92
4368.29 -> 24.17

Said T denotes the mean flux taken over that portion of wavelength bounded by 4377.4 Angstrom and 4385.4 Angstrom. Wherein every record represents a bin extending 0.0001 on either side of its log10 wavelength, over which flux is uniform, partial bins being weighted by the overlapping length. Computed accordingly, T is 22.7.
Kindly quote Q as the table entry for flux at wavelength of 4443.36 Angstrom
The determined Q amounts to 21.53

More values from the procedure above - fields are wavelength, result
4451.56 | 24.21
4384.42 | 16.89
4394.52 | 22.32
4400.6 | 22.73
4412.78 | 23.75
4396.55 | 22.36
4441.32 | 24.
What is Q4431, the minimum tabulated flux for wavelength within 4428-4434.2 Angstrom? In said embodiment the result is 22.16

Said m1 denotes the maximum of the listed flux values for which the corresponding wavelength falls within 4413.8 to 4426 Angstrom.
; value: 24.79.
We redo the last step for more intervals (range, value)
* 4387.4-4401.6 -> 23.11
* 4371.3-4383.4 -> 25.4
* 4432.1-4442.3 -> 24.32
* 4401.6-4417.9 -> 24.68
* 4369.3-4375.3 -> 23.92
